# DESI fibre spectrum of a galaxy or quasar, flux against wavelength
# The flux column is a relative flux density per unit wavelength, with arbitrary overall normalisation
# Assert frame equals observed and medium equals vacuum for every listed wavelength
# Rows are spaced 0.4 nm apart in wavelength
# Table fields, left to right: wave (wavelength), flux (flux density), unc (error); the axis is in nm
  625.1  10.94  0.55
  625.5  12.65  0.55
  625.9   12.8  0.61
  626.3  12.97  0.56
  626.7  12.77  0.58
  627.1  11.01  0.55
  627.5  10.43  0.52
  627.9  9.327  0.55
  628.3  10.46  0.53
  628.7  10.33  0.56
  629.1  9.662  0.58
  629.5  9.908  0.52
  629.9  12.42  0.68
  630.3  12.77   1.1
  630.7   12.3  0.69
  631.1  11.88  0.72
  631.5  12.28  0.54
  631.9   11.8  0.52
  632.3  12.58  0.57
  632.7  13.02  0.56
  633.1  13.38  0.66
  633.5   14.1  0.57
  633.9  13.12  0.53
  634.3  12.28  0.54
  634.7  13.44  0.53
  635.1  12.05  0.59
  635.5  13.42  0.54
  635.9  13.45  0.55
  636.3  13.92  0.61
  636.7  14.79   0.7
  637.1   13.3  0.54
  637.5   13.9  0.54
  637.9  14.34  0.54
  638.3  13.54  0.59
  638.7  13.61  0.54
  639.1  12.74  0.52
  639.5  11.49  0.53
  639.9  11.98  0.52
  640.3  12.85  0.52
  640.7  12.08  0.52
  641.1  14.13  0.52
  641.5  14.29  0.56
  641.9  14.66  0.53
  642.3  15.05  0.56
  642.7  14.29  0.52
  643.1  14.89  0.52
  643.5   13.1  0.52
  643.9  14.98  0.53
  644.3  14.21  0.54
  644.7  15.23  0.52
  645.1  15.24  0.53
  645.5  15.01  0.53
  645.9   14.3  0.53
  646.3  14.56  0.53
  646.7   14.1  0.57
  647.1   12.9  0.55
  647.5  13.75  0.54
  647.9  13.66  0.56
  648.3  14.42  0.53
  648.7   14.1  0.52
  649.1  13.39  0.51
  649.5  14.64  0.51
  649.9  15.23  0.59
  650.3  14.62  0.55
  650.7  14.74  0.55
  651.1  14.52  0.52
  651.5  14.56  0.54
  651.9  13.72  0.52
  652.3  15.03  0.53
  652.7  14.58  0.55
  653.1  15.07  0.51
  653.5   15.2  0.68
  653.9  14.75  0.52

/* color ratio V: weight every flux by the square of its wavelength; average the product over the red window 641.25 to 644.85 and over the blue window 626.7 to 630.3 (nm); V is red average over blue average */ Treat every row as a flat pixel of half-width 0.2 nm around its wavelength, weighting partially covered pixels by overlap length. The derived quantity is 1.42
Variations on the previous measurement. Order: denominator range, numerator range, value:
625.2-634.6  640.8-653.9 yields 1.28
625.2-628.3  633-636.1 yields 1.16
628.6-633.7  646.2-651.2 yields 1.24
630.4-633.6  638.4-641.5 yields 1.04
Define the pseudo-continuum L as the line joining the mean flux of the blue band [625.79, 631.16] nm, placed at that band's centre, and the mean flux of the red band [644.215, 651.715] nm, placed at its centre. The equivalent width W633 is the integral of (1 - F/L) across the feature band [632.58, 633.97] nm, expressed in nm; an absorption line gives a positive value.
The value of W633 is -0.16 nm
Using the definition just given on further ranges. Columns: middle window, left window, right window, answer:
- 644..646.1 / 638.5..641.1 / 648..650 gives -0.195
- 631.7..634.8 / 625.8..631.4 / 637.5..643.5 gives -0.186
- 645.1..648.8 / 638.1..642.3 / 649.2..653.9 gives -0.015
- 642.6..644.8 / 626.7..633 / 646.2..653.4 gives -0.162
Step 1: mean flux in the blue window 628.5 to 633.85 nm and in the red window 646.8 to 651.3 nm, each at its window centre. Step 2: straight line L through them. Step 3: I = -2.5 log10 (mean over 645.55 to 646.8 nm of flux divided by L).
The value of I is -0.04 mag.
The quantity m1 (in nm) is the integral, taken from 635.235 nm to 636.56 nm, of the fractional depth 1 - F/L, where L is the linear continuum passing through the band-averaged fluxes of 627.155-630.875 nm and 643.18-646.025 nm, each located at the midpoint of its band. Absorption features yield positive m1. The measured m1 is -0.11 nm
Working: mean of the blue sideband 10.8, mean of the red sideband 14.6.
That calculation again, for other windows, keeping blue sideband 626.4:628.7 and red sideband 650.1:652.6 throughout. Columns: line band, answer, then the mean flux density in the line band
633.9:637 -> -0.32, 13.3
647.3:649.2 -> 0.02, 13.9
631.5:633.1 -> -0.13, 12.6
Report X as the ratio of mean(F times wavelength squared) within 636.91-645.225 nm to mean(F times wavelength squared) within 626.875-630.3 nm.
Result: 1.35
